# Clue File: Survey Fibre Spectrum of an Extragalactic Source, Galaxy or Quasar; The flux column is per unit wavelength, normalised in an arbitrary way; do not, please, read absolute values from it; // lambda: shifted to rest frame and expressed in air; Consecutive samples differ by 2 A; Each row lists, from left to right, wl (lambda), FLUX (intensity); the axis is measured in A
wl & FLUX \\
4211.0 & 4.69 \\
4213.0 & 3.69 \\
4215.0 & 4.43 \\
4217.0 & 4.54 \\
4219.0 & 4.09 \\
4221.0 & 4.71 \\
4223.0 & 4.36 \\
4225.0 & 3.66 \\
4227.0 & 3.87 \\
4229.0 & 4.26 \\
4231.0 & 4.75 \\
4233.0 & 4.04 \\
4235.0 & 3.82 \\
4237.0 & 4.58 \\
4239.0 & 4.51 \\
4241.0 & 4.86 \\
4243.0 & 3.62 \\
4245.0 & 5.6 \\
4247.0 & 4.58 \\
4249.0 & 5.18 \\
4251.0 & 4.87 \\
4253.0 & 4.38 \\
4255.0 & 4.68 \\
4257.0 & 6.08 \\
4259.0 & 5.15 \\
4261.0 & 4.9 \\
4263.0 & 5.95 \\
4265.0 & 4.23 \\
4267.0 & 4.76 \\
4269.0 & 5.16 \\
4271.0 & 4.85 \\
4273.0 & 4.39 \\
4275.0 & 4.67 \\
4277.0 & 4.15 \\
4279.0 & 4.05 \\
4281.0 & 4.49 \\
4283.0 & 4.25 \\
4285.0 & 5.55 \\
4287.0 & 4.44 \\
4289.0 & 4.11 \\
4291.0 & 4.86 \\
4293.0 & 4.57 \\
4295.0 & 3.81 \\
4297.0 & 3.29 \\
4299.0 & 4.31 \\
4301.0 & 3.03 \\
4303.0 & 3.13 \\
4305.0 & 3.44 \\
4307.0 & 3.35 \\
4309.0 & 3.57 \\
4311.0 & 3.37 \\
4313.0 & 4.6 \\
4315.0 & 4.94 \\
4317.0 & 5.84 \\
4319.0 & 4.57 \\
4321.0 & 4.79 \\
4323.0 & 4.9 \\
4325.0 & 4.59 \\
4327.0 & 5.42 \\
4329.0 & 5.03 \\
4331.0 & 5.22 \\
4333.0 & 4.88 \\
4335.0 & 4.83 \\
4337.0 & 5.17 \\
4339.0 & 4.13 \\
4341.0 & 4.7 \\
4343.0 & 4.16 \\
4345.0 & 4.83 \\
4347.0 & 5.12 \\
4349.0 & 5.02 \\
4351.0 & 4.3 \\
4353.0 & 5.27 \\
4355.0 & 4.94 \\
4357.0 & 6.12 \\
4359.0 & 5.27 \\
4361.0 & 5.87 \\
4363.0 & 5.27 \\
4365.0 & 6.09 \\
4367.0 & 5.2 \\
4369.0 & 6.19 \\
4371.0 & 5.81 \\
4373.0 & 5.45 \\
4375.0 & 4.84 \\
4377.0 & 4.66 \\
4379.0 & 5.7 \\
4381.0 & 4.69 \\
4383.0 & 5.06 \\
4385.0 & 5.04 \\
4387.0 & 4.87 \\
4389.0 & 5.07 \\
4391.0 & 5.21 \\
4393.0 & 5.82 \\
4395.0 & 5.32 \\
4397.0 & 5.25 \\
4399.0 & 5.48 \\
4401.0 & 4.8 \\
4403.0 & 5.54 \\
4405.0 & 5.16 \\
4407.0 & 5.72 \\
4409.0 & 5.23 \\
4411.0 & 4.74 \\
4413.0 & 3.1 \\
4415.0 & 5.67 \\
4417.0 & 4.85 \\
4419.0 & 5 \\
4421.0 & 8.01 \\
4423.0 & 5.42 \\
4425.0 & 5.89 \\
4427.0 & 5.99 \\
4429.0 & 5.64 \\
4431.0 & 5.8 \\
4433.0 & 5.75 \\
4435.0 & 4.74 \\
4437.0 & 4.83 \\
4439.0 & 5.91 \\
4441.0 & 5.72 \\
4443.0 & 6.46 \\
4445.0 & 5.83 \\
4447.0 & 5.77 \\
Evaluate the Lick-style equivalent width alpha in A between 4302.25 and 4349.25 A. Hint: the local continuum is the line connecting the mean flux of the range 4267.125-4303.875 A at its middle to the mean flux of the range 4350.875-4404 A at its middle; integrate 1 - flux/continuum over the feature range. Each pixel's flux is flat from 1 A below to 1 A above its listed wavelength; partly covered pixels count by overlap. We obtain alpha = 1.8 A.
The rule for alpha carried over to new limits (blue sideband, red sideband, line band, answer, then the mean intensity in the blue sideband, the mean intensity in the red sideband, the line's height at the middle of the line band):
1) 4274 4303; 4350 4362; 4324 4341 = 0.07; 4.22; 5.3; 4.92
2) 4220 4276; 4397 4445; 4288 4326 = 5.96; 4.66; 5.46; 4.93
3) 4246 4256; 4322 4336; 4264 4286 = 0.99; 4.74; 4.98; 4.81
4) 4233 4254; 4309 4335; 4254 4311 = 3.59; 4.57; 4.8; 4.68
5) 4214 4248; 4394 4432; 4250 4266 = -1.79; 4.37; 5.4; 4.52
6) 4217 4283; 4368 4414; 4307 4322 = 1.27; 4.6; 5.16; 4.86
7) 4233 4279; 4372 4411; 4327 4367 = -0.24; 4.74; 5.19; 5.04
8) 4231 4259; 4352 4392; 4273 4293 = 1.56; 4.7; 5.33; 4.89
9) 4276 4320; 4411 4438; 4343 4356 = -0.50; 4.17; 5.41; 4.68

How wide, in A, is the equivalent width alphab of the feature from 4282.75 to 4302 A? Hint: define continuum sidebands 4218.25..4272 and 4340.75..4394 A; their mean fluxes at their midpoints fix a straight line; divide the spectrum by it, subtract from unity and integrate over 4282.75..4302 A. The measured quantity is 2.55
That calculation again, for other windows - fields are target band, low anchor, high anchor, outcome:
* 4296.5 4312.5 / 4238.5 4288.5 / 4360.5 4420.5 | 4.7 A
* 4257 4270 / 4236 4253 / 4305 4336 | -1.2 A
